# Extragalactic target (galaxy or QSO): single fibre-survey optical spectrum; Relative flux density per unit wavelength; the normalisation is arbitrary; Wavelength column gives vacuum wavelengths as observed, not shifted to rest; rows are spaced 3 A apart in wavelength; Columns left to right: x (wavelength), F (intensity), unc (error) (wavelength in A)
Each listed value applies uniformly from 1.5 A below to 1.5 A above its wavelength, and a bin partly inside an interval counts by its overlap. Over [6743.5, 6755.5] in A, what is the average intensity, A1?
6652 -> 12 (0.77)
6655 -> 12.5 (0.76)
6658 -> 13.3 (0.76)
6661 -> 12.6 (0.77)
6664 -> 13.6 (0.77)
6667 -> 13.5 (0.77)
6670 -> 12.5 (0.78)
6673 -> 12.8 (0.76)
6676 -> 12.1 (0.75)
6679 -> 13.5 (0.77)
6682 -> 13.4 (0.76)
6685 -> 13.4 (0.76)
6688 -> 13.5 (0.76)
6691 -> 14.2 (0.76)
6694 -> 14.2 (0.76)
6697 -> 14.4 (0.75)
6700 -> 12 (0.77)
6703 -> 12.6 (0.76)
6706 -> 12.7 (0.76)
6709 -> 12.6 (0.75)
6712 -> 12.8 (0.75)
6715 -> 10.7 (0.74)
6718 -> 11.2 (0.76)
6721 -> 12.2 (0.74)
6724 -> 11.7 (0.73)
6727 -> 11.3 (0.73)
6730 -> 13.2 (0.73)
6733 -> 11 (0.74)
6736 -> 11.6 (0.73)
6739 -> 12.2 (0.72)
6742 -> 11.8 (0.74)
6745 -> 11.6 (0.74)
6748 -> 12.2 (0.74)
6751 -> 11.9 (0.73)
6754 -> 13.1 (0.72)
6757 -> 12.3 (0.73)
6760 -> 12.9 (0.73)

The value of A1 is 12.2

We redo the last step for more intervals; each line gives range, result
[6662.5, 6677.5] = 12.9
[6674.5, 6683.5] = 13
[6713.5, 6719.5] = 10.9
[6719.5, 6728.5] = 11.7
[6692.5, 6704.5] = 13.3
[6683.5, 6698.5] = 13.9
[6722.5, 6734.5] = 11.8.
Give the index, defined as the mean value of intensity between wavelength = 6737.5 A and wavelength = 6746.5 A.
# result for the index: 11.9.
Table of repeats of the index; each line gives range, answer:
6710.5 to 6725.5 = 11.7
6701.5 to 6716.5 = 12.3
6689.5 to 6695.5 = 14.2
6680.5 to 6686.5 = 13.4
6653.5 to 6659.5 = 12.9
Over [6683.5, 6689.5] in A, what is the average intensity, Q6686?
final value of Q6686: 13.5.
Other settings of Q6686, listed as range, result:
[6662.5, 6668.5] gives 13.5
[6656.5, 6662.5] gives 13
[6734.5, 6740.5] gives 11.9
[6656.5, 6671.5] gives 13.1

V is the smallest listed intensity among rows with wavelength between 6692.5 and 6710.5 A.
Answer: 12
